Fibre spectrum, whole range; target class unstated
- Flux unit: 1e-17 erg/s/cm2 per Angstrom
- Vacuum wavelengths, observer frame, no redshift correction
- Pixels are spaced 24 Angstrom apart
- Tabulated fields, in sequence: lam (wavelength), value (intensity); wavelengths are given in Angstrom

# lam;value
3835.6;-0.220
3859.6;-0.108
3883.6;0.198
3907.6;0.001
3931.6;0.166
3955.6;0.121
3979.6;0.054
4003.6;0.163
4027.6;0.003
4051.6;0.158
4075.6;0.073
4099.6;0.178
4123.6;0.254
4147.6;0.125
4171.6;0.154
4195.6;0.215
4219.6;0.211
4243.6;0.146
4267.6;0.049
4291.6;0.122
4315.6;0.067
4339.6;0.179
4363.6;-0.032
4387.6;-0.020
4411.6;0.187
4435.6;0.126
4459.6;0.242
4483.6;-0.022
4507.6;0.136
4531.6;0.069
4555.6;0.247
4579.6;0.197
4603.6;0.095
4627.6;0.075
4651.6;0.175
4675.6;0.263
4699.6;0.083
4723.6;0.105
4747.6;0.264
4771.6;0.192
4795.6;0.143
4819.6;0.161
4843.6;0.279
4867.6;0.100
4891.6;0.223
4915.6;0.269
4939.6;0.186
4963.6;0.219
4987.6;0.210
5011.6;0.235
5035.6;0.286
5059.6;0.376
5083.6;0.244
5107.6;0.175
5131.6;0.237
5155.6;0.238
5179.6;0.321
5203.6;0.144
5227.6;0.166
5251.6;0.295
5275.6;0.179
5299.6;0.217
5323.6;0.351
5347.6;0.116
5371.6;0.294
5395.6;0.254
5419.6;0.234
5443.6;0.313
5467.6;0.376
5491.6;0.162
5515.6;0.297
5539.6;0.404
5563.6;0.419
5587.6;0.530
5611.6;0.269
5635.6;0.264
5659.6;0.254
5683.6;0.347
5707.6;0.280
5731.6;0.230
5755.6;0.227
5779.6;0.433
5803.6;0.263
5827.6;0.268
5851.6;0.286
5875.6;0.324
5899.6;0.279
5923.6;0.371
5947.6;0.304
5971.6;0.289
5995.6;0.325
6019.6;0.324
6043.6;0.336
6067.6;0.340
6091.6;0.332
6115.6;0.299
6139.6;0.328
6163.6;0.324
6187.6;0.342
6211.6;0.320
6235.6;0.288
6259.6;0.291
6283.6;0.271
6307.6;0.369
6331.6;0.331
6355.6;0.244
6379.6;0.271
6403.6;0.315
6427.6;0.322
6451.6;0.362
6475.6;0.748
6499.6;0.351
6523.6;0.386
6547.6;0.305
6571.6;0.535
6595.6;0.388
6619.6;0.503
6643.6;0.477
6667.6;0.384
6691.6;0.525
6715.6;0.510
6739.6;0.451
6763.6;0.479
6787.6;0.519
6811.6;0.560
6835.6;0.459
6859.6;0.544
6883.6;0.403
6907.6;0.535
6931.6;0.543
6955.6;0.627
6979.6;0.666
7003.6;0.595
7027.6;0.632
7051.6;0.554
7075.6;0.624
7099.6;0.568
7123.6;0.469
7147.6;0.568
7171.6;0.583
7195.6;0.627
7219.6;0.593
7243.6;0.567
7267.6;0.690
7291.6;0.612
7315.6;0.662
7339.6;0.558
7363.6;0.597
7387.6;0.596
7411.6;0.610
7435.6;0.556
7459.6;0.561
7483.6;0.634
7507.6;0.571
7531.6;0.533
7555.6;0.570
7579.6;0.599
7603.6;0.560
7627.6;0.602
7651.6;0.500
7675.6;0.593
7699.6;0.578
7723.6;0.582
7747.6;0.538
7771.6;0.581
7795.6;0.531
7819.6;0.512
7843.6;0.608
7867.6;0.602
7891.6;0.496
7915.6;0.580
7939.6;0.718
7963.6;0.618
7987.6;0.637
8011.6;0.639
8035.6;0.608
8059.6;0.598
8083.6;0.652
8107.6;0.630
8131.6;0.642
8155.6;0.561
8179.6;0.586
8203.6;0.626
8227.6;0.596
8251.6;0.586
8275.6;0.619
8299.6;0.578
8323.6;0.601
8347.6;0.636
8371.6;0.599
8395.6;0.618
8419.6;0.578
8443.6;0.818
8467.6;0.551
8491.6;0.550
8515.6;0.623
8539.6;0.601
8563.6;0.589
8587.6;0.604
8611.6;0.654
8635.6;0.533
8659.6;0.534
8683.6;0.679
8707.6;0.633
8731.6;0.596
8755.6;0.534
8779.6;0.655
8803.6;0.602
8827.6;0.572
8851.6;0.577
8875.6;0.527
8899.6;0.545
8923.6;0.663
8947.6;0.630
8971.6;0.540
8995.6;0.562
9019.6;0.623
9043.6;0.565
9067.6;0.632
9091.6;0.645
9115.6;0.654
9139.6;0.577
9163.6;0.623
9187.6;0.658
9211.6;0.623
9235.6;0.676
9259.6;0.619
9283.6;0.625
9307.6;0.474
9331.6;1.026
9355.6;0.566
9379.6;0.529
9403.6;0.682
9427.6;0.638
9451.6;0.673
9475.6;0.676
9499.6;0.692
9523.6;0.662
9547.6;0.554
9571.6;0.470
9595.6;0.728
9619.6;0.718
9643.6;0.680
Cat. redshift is 0.74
